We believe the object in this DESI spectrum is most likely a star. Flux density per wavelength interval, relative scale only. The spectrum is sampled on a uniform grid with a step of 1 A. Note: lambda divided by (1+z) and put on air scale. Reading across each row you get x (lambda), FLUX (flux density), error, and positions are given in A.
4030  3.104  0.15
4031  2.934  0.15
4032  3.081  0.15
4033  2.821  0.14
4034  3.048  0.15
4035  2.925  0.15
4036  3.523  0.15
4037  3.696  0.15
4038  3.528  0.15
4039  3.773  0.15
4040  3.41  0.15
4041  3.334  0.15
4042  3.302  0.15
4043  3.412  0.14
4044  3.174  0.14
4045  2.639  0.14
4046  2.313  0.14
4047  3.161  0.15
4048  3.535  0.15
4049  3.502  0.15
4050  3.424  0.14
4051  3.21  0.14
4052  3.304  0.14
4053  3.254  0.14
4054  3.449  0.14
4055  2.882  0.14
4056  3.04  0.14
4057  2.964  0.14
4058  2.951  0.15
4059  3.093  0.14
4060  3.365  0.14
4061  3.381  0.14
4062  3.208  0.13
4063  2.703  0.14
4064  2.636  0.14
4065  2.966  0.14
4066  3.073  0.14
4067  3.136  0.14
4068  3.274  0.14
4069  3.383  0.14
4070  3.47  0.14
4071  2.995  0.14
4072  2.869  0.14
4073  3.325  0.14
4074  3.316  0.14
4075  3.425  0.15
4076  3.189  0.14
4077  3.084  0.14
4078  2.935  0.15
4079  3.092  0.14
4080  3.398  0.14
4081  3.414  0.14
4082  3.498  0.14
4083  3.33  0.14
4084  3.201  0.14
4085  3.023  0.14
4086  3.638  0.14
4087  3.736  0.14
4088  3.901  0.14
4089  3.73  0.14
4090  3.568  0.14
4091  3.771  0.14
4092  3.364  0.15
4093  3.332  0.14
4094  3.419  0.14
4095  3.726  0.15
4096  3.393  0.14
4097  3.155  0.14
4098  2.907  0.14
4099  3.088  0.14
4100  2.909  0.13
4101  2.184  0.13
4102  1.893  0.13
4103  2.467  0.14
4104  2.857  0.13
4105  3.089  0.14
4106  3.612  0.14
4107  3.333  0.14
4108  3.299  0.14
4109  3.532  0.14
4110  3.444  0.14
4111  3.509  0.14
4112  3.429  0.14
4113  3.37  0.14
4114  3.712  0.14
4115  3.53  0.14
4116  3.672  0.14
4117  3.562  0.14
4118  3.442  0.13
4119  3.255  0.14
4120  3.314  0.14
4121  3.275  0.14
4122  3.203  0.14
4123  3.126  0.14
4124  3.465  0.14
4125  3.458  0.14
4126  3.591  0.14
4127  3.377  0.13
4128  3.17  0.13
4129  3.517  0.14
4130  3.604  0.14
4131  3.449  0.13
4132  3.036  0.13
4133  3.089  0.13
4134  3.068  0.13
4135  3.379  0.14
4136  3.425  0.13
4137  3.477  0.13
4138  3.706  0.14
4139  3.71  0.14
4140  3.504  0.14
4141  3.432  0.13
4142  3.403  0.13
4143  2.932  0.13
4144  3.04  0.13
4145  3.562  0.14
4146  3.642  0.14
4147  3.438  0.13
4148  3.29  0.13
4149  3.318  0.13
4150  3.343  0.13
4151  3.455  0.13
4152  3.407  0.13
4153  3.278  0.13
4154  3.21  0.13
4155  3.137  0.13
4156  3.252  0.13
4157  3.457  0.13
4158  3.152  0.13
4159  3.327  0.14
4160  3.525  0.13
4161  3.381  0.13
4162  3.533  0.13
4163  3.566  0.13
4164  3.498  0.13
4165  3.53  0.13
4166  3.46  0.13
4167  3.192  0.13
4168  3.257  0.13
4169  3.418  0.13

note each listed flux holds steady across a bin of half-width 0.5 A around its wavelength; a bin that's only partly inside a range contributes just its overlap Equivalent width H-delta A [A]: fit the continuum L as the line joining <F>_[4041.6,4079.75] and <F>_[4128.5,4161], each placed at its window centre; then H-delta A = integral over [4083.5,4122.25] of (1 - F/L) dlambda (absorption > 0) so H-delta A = -0.6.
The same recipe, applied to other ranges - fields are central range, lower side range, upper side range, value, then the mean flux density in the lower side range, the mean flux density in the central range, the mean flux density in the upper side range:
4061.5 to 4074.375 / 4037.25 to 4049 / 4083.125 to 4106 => 0.5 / 3.26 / 3.1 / 3.21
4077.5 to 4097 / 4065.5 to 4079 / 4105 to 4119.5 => -0.9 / 3.19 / 3.44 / 3.47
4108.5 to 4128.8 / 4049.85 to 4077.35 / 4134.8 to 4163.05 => -0.7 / 3.15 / 3.42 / 3.39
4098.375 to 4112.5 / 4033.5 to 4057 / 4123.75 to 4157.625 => 1.2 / 3.25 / 3.04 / 3.37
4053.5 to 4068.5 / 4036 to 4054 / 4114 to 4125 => 1.1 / 3.3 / 3.07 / 3.4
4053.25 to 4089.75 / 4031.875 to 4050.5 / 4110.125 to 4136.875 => 0.8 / 3.25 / 3.23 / 3.39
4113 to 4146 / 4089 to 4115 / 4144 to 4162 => -0.9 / 3.23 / 3.39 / 3.36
